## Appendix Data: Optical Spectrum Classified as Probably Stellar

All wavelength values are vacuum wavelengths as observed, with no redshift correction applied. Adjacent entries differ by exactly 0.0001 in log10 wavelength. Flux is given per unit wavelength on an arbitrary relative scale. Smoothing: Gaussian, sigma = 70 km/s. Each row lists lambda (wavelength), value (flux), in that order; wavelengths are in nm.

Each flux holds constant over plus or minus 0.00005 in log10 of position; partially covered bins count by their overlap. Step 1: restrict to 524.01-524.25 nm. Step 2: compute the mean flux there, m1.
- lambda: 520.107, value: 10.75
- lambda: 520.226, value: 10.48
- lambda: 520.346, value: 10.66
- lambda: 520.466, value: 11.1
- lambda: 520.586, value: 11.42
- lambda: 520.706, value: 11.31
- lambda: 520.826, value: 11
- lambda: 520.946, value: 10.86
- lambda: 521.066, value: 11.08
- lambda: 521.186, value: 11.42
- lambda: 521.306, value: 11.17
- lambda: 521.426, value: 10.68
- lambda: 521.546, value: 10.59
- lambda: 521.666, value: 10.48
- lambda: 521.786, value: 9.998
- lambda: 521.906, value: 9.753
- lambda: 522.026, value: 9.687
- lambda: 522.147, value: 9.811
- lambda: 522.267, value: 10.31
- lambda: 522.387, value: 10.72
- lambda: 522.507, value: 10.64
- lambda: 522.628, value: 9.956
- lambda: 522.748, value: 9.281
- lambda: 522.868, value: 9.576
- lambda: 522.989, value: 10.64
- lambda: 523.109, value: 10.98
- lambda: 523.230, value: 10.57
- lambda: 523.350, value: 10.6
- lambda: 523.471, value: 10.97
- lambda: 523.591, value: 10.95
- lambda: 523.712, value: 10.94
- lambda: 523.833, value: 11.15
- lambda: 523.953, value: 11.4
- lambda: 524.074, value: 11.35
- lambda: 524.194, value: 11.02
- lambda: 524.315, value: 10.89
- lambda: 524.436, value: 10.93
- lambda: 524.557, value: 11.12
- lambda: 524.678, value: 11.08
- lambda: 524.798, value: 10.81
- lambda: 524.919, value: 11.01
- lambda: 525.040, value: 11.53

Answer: 11.2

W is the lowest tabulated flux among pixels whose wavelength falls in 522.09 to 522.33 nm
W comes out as 9.811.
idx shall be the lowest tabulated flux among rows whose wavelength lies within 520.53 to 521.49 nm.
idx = 10.68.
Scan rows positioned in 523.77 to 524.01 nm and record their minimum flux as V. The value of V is 11.15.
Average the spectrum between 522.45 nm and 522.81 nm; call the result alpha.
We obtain 9.95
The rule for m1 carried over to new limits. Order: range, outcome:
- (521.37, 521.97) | 10.3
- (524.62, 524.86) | 11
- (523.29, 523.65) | 10.8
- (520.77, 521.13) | 11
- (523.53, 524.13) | 11.2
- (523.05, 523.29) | 10.8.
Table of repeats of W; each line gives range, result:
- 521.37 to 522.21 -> 9.687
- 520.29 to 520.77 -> 10.66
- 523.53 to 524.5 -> 10.89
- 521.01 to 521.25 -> 11.08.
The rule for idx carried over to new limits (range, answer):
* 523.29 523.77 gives 10.6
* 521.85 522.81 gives 9.281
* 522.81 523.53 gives 9.576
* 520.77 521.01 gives 10.86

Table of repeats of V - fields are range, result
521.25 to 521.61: 10.59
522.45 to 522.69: 9.956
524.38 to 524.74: 10.93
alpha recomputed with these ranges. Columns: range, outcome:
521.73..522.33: 9.92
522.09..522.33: 10.1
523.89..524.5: 11.1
